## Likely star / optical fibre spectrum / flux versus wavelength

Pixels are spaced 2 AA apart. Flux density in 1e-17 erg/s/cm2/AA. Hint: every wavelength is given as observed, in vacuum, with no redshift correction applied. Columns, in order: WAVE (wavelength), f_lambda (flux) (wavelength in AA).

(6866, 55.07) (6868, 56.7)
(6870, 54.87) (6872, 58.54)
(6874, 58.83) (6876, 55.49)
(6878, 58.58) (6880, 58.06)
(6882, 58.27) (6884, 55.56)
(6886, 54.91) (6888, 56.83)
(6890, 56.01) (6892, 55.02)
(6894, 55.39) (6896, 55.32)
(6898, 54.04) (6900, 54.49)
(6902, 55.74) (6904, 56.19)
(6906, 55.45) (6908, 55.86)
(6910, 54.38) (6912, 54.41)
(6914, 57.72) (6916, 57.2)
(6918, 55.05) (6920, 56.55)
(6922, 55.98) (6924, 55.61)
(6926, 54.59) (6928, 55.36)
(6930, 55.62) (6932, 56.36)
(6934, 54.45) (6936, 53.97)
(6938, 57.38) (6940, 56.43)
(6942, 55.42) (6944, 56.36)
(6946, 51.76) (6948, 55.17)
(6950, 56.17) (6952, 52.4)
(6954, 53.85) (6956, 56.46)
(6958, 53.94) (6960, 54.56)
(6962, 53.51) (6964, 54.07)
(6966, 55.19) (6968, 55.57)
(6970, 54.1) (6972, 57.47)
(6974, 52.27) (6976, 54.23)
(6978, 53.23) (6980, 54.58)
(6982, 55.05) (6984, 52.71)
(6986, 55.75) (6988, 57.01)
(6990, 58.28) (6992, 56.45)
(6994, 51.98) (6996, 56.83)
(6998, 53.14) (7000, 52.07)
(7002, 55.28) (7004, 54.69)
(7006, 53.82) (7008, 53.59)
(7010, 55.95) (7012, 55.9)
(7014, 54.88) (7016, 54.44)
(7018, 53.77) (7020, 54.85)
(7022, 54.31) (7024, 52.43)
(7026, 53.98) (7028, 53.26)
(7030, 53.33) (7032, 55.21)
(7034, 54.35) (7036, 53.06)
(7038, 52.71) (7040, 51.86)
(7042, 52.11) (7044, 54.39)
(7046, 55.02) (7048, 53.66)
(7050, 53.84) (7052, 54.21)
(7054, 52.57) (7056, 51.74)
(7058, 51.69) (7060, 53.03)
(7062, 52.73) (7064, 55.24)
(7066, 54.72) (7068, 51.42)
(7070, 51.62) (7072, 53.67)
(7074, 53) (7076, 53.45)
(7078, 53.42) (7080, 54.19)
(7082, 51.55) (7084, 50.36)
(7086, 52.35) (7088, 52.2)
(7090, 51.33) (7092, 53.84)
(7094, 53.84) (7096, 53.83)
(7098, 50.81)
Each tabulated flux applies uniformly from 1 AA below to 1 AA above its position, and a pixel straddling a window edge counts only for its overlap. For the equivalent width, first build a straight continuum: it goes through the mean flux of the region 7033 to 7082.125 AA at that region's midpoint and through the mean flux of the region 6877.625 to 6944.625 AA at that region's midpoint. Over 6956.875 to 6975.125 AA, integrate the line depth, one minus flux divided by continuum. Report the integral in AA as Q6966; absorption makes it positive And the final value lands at 0.10 AA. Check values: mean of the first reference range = 55.8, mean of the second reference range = 53.2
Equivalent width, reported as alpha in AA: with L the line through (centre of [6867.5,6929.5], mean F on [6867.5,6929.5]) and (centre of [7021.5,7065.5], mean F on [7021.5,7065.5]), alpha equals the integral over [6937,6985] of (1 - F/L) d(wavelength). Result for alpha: 0.2 AA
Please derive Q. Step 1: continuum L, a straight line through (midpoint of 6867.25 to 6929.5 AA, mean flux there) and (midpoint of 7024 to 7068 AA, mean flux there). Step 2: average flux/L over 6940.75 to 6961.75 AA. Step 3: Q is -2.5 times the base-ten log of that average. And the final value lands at 0.01 mag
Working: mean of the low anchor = 56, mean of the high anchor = 53.4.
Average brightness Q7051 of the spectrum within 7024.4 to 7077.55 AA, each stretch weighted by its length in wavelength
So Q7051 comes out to 53.3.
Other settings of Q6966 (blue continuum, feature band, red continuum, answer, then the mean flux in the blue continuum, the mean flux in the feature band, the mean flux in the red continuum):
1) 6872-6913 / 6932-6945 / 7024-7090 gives -0.1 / 56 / 55.7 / 53.1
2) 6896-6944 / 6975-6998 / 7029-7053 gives -0.2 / 55.6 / 55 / 53.6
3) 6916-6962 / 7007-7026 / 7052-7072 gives -0.3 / 55.2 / 54.4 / 52.9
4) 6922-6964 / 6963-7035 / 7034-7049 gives -0.7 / 55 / 54.6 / 53.3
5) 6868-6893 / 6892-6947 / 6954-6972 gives 0.4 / 56.7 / 55.4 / 54.8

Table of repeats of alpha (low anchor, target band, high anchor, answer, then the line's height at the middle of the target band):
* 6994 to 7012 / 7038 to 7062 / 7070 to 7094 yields 0.1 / 53.4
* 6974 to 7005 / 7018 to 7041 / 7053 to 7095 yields 0.1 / 53.8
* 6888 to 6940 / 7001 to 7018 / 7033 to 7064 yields -0.3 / 53.9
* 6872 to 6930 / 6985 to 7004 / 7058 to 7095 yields -0.3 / 54.3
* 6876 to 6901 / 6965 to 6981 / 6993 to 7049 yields 0.0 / 54.7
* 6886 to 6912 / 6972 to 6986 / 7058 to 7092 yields 0.0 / 54.2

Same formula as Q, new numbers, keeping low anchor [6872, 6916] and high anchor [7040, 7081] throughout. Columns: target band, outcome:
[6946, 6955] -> 0.02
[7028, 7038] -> 0.00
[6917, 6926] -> 0.00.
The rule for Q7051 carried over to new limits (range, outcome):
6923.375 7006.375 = 54.8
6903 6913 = 55.3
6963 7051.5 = 54.3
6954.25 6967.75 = 54.6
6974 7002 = 54.6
